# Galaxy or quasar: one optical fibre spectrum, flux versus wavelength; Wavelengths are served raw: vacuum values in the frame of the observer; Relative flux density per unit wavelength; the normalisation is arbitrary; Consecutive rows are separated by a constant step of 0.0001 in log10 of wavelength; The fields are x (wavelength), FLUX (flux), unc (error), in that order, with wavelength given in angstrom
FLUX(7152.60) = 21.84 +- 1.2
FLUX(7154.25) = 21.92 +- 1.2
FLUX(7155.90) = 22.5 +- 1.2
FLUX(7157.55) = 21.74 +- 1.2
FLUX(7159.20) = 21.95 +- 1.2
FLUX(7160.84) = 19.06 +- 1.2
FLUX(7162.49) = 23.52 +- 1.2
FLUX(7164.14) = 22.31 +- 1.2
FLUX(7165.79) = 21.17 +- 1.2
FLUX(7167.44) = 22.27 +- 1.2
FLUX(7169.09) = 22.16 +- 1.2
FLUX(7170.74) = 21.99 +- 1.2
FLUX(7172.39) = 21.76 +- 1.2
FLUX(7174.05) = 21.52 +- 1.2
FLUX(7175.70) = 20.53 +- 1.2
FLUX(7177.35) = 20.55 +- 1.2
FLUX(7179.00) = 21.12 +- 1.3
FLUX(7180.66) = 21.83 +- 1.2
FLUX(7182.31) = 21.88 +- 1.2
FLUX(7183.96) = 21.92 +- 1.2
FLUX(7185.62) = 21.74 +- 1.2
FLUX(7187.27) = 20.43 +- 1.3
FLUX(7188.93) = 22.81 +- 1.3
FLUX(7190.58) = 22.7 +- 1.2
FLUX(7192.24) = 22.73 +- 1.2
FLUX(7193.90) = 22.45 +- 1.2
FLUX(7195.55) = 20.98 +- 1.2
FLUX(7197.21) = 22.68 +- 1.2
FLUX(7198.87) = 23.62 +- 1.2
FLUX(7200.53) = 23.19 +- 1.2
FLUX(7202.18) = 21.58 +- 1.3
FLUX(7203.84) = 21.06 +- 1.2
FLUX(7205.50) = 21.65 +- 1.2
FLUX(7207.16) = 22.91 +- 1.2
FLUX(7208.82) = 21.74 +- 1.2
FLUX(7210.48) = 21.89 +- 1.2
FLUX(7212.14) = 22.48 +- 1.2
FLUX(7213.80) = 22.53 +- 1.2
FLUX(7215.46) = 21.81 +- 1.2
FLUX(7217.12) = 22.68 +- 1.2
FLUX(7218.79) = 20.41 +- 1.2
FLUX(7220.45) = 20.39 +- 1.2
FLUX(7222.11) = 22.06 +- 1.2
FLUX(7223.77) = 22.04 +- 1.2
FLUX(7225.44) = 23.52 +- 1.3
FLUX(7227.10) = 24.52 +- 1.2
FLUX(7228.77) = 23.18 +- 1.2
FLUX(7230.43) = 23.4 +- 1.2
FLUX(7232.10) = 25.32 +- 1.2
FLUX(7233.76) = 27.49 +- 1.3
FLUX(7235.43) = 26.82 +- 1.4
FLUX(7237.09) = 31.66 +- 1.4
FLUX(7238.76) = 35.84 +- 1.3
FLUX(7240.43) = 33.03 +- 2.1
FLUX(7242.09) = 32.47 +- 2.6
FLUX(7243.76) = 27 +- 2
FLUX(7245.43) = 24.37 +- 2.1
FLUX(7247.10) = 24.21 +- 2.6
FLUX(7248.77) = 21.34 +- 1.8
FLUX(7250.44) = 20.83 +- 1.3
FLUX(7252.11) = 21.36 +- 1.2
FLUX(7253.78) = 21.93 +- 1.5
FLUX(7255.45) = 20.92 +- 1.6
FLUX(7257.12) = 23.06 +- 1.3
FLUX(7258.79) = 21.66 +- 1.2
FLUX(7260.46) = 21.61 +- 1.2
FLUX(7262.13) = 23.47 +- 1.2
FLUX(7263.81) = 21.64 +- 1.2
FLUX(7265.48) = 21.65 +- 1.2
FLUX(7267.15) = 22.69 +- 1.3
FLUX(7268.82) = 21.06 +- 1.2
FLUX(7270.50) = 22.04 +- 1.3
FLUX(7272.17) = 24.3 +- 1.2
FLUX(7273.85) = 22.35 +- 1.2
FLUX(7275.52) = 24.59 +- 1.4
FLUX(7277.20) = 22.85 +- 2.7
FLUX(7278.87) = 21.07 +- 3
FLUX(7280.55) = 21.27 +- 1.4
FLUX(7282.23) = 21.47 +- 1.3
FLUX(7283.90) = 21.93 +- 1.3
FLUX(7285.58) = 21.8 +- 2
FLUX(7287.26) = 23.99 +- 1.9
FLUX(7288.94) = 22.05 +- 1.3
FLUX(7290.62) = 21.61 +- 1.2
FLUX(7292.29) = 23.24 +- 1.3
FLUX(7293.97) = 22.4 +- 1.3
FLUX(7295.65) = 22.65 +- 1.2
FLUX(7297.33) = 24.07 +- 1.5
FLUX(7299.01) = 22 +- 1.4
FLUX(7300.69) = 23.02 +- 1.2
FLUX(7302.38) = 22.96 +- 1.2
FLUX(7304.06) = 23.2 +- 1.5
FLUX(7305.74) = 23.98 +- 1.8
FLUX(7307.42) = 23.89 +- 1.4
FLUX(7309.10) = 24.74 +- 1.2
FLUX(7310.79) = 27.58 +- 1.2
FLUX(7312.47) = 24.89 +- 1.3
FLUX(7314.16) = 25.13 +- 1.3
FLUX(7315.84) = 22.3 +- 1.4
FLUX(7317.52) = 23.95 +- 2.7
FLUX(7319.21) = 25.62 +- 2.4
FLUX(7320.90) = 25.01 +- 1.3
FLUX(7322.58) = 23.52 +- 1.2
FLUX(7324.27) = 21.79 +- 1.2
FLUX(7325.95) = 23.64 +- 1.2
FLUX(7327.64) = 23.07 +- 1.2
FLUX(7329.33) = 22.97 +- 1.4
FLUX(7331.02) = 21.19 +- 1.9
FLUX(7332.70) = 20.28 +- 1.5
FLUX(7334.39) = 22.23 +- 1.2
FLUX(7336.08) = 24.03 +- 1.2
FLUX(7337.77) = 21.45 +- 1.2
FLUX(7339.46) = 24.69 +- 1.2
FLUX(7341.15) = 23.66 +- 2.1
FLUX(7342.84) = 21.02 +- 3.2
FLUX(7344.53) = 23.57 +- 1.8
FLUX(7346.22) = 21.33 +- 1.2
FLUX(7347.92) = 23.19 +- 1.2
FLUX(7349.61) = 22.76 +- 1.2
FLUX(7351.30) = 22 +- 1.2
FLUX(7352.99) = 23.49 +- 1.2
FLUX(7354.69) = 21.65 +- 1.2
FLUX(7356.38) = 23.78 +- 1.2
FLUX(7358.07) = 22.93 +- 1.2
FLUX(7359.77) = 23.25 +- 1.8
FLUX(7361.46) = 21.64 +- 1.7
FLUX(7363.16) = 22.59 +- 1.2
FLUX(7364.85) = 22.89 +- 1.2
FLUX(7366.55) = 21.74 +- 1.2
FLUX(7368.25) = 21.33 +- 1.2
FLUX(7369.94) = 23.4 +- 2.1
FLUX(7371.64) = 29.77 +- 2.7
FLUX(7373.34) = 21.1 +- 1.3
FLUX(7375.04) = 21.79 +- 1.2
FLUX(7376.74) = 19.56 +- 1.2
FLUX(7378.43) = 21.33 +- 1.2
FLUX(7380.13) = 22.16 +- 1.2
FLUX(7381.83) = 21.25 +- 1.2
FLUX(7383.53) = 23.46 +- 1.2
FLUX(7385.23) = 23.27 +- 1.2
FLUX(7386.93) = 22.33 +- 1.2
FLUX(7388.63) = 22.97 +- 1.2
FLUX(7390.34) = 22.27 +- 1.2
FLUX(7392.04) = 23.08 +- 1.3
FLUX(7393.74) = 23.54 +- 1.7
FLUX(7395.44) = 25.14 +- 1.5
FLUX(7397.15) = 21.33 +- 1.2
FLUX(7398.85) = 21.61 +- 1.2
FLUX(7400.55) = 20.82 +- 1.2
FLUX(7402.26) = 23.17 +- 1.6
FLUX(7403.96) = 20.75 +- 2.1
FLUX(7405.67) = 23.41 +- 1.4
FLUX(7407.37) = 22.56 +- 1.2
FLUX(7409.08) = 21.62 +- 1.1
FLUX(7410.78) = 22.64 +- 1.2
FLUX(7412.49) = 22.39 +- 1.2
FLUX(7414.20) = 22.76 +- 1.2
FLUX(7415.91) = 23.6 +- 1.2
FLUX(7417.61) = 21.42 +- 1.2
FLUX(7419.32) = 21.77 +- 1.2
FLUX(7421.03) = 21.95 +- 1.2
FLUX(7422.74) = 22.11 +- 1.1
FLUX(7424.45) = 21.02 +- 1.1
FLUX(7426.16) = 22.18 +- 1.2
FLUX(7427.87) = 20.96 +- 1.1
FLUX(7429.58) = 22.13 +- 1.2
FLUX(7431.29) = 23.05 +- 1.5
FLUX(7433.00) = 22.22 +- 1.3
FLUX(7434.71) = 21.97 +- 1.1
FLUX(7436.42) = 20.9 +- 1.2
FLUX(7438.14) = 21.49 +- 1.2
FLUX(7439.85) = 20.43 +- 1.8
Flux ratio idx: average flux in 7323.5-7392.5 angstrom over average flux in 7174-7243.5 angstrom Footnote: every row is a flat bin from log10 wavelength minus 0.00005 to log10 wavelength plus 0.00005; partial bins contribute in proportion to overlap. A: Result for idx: 0.96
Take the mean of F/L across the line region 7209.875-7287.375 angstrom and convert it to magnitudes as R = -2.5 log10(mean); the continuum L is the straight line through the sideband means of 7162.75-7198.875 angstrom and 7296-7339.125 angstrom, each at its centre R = -0.05 mag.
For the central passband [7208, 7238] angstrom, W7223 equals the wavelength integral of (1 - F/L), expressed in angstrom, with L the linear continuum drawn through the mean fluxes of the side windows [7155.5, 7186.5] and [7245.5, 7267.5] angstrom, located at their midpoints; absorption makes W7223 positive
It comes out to -2.3 angstrom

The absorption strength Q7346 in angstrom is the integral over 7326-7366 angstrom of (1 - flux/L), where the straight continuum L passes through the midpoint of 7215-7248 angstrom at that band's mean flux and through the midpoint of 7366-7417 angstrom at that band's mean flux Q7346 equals 1.4 angstrom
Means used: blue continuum 25.6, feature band 22.6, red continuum 22.5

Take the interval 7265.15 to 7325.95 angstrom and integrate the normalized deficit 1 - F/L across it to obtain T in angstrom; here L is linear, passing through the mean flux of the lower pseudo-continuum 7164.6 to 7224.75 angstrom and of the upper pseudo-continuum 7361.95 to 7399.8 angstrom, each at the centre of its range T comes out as -2.4 angstrom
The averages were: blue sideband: 21.9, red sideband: 22.6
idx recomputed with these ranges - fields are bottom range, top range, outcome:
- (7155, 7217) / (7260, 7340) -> 1.05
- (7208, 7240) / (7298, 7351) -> 0.96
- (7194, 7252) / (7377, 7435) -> 0.92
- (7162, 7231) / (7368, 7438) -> 1.01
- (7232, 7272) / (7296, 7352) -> 0.94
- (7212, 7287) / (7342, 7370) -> 0.95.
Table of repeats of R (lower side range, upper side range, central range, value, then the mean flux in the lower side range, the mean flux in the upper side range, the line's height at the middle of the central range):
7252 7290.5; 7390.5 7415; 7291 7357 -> -0.04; 22.2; 22.5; 22.3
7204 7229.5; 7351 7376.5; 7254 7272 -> 0.02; 22.2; 22.8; 22.4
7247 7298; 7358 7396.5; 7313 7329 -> -0.06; 22.3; 22.7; 22.5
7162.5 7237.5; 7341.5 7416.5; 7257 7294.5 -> 0.01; 22.5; 22.6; 22.5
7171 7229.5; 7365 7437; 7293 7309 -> -0.05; 22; 22.3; 22.2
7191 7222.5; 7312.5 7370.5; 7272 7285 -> 0.01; 22.1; 22.9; 22.5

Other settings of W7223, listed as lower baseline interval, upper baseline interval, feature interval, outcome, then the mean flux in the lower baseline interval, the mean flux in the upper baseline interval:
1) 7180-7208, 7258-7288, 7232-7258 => -4.53 angstrom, 22.1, 22.3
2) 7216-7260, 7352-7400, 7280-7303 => 1.34 angstrom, 24.6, 22.7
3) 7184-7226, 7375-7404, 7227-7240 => -3.24 angstrom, 22.1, 22.3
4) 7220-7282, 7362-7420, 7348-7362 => 0.09 angstrom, 24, 22.5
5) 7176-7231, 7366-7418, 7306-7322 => -1.71 angstrom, 22.1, 22.5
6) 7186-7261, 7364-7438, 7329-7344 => 0.26 angstrom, 23.6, 22.3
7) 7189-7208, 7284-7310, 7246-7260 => 0.47 angstrom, 22.3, 23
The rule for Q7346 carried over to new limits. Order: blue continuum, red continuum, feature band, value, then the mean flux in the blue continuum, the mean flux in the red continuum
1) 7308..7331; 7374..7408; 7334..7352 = 0.56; 24.1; 22.3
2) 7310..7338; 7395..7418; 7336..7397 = 0.44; 23.5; 22.3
